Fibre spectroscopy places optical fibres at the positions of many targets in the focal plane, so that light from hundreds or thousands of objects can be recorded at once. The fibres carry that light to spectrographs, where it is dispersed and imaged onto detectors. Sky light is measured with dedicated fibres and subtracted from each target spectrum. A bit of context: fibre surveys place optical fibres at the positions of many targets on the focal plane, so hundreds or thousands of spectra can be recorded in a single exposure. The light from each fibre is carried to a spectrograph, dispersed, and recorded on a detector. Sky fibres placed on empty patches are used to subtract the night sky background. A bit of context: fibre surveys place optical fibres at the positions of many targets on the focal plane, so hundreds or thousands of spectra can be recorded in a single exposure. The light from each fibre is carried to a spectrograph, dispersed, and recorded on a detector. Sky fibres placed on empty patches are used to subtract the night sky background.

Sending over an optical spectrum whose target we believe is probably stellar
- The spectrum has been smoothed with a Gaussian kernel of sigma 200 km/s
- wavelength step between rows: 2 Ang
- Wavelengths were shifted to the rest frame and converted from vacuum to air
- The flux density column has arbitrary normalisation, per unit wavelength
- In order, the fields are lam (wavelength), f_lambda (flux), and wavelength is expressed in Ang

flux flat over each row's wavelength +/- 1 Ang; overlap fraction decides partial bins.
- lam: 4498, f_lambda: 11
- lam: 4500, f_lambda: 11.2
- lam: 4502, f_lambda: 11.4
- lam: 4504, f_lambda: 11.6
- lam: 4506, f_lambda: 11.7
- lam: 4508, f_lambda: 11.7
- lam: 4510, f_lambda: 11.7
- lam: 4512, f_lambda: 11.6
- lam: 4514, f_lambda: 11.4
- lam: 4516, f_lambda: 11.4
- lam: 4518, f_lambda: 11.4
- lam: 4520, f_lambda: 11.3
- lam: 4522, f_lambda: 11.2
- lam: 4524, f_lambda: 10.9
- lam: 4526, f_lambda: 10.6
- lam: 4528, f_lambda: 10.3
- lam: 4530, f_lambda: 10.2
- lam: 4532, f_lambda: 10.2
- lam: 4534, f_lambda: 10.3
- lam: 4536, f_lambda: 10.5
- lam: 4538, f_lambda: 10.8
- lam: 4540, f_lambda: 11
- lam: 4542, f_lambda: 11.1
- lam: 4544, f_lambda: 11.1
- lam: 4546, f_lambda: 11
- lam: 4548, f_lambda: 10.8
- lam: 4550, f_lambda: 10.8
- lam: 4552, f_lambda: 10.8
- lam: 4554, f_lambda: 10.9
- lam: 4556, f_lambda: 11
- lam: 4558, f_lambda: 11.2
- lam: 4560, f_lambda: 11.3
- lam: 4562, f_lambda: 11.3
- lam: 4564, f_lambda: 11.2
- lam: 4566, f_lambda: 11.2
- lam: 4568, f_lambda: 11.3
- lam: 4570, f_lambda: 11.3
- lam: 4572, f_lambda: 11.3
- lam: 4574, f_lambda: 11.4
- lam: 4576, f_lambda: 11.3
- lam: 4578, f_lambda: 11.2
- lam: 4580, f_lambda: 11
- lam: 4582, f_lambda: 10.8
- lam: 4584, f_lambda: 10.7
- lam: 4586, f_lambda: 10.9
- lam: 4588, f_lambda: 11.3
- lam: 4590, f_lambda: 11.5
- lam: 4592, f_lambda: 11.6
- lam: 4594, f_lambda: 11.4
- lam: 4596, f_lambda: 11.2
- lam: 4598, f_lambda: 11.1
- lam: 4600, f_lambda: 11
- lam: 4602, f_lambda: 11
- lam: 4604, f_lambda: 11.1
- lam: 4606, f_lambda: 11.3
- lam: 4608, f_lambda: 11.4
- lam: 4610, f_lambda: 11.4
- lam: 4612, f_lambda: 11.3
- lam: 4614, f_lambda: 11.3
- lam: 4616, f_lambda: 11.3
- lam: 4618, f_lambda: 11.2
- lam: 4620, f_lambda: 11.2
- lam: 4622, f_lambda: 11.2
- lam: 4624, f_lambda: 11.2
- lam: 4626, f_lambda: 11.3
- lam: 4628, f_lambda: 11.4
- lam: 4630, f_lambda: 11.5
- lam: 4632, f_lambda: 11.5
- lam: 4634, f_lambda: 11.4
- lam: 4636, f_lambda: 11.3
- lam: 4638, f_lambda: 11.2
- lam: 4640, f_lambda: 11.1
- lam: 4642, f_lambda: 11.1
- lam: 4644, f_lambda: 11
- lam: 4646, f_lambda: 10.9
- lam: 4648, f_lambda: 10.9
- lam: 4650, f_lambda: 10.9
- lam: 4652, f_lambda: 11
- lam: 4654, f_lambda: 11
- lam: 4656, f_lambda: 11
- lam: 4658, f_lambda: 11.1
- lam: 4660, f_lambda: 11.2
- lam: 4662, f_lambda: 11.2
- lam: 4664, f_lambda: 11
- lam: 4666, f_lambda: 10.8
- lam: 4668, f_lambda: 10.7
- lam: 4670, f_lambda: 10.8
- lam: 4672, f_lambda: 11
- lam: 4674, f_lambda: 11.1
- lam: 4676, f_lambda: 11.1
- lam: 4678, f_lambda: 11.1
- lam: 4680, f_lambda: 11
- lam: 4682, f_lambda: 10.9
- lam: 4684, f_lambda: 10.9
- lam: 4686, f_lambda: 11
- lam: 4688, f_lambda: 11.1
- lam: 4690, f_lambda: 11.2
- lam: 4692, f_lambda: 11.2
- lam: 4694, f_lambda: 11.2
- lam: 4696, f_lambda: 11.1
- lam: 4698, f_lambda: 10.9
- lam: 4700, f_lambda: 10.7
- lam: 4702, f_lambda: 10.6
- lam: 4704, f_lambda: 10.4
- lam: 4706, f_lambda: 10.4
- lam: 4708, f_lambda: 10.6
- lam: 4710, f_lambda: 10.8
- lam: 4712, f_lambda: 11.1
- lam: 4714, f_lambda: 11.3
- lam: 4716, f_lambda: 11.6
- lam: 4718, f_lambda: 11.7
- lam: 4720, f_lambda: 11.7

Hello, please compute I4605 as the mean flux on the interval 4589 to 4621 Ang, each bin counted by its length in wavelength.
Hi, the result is 11.3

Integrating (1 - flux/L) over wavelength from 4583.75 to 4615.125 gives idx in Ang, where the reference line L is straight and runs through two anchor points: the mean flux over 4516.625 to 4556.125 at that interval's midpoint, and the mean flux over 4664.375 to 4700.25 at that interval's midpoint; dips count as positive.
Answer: -1.0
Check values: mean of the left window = 10.8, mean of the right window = 11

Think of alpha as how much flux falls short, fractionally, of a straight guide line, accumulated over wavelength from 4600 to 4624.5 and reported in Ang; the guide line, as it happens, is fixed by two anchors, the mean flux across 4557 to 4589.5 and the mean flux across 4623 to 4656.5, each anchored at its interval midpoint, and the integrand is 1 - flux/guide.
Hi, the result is -0.1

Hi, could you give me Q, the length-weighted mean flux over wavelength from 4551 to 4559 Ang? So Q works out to 11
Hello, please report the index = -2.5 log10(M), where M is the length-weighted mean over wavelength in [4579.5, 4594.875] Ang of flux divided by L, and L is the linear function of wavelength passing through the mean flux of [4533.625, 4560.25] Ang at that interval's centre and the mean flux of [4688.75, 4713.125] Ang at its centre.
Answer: -0.03 mag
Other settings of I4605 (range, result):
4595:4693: 11.1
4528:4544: 10.6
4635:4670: 11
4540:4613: 11.2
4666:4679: 11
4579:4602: 11.1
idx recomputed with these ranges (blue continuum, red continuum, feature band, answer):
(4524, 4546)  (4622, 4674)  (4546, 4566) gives -0.6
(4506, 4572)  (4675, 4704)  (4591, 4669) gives -1.2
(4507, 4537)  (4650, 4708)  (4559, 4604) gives -0.9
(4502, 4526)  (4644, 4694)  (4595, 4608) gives 0.1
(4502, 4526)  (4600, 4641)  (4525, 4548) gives 1.5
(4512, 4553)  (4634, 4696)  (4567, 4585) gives -0.4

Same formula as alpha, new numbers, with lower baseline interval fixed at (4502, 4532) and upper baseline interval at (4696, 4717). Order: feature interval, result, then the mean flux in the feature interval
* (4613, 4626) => -0.3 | 11.2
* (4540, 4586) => 0.1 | 11.1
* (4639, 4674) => -0.1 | 11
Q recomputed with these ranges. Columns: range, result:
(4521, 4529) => 10.8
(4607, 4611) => 11.4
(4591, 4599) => 11.3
